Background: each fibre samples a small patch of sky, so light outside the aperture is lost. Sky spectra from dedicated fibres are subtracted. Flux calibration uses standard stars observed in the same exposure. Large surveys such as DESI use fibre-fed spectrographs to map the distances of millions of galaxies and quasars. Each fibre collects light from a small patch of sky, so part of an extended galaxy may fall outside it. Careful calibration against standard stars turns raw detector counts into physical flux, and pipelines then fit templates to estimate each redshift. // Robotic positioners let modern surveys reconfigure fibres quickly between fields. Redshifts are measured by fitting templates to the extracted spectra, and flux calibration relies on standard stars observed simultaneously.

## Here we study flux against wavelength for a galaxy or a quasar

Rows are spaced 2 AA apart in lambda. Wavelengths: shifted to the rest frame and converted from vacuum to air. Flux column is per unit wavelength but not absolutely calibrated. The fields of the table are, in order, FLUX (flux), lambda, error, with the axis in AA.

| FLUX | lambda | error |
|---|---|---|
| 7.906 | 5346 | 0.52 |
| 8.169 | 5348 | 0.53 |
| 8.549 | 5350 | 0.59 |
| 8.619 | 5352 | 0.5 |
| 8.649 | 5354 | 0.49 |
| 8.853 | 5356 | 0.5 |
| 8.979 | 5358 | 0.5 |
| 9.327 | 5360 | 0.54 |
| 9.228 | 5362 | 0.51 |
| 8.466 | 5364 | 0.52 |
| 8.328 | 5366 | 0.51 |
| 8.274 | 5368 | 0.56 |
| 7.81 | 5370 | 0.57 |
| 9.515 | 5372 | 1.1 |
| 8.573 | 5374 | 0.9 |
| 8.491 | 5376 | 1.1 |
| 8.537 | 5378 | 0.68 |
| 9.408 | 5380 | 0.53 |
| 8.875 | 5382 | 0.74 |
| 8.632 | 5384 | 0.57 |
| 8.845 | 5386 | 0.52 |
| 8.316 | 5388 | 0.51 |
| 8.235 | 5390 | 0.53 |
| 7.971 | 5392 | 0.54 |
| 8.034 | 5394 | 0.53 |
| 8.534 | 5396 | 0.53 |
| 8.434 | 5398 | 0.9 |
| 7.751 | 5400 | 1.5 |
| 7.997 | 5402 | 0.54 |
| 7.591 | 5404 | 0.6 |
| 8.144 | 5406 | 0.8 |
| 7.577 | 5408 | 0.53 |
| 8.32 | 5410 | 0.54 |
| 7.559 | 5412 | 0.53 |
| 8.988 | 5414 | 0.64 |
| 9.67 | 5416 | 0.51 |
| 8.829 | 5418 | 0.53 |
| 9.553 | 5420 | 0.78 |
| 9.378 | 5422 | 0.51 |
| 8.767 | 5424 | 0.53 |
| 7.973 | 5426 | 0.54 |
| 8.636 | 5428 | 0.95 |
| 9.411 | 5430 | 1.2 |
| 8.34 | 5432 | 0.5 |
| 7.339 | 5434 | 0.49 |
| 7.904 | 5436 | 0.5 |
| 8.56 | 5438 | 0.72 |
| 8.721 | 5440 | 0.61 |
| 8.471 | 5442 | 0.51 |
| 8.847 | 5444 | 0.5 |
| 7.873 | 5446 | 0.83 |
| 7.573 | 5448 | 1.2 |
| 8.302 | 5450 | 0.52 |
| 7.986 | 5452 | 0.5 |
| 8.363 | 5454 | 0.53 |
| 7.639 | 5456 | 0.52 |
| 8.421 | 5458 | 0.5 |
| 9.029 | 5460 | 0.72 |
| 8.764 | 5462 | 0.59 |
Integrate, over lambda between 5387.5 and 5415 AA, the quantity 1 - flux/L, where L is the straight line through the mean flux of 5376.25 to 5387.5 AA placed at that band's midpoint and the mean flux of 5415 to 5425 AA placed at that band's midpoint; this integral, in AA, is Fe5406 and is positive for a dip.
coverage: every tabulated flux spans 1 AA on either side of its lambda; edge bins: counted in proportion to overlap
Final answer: 2.8 AA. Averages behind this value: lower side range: 8.81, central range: 8.1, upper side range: 9.24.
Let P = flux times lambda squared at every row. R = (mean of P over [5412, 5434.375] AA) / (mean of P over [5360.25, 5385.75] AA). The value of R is 1.03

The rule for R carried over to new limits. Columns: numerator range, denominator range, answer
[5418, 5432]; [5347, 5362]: 1.04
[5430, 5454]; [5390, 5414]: 1.04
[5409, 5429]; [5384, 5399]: 1.06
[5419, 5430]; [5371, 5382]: 1.02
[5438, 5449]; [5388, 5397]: 1.03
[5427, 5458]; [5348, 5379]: 0.98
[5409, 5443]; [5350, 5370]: 1.02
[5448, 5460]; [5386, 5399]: 1.01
